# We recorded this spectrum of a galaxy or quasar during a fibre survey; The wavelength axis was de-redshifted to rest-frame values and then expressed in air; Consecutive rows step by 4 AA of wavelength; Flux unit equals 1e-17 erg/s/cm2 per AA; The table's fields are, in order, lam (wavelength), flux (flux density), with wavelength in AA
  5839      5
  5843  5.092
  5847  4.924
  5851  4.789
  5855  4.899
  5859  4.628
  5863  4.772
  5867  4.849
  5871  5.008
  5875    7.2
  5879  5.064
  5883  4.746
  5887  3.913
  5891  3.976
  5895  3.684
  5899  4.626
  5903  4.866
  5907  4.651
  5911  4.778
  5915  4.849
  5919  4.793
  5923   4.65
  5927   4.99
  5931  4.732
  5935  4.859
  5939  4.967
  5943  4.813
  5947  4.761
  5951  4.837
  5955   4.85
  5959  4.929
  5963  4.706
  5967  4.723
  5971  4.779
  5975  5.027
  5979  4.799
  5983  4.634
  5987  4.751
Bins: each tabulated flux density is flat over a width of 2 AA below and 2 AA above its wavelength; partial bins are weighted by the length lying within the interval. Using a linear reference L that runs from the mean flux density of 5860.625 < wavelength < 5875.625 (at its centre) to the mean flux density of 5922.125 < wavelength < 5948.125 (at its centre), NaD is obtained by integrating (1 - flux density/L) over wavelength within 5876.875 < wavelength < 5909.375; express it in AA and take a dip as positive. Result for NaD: 4.17 AA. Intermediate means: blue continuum 5.28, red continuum 4.83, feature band 4.46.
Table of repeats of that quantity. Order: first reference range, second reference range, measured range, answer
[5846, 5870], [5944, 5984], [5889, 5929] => 1.9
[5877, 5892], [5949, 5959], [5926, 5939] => -0.4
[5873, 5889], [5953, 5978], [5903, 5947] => 1.9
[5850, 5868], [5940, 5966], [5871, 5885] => -2.3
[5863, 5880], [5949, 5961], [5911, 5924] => 0.9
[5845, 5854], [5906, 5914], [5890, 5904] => 1.5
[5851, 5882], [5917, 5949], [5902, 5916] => 0.5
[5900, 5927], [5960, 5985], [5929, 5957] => -0.3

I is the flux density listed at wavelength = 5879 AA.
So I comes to 5.064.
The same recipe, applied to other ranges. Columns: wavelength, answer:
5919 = 4.793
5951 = 4.837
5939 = 4.967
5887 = 3.913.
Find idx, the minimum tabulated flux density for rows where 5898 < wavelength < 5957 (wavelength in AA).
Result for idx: 4.626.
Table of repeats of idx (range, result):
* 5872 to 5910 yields 3.684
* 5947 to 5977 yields 4.706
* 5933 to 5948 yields 4.761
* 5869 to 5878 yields 5.008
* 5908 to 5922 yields 4.778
